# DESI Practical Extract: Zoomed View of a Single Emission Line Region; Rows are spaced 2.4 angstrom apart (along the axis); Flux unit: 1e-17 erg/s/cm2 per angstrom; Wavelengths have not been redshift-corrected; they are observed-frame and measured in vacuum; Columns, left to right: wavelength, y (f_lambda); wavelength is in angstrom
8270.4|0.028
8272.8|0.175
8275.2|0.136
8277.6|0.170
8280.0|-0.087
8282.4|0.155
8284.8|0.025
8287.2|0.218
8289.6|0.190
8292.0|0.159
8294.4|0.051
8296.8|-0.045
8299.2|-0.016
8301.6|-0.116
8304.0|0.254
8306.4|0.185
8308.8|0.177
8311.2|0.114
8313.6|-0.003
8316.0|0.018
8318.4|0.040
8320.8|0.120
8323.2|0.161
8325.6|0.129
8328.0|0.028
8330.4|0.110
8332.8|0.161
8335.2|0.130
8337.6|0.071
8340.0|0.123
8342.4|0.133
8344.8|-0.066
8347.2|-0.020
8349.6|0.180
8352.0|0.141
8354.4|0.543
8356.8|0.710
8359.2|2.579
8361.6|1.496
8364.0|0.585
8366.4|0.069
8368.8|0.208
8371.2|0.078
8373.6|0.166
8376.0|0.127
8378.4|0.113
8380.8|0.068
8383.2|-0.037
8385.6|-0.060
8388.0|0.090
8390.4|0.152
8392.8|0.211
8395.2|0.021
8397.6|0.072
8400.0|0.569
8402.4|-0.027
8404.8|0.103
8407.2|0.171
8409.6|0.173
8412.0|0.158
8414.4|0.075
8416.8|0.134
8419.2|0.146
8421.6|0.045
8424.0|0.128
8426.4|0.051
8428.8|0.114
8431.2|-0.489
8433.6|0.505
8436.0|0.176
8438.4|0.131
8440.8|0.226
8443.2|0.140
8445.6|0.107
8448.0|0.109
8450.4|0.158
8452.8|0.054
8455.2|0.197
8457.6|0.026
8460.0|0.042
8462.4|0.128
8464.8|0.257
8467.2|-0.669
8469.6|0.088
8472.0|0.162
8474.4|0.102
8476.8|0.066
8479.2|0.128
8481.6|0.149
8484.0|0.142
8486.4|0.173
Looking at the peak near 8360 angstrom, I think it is H-beta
